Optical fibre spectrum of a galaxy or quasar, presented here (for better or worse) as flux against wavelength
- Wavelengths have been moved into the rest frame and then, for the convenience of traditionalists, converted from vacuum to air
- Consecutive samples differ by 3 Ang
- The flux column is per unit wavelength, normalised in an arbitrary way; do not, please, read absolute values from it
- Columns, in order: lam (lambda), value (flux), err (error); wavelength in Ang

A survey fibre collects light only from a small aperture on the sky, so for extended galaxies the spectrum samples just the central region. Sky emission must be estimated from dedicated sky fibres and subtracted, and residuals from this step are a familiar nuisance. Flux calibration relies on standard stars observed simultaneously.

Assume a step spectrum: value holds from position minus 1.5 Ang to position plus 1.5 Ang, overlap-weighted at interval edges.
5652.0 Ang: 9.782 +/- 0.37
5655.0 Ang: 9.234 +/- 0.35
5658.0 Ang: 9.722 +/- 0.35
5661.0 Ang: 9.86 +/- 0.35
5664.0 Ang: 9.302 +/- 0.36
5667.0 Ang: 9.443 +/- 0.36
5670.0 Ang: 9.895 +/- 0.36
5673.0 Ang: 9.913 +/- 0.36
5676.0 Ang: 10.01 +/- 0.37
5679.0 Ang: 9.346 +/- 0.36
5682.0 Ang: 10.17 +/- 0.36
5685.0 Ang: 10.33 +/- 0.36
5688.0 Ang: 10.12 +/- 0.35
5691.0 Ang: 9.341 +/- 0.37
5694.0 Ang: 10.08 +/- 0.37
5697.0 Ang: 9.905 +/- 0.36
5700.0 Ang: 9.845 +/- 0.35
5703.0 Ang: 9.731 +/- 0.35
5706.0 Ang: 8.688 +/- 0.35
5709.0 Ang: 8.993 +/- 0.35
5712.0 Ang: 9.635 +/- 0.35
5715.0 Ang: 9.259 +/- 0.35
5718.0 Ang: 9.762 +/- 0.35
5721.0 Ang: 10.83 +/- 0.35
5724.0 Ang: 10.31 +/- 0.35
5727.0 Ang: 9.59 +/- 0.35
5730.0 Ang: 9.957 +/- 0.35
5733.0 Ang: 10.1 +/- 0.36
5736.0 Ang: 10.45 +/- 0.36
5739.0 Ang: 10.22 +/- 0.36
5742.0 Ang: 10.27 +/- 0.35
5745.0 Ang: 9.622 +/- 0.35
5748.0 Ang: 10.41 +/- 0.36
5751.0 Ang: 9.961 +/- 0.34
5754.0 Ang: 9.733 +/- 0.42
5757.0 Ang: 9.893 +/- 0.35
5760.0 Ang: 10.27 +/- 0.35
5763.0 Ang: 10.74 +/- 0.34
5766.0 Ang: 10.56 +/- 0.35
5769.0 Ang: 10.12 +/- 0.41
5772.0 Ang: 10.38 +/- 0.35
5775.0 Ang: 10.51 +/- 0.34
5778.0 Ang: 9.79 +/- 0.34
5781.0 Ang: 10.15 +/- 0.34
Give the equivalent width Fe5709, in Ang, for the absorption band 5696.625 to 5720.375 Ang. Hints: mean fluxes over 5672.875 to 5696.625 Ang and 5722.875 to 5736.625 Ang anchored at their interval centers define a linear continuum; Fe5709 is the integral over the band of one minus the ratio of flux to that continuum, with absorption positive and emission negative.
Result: 1.1 Ang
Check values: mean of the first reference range 9.91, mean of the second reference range 10.1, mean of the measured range 9.51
